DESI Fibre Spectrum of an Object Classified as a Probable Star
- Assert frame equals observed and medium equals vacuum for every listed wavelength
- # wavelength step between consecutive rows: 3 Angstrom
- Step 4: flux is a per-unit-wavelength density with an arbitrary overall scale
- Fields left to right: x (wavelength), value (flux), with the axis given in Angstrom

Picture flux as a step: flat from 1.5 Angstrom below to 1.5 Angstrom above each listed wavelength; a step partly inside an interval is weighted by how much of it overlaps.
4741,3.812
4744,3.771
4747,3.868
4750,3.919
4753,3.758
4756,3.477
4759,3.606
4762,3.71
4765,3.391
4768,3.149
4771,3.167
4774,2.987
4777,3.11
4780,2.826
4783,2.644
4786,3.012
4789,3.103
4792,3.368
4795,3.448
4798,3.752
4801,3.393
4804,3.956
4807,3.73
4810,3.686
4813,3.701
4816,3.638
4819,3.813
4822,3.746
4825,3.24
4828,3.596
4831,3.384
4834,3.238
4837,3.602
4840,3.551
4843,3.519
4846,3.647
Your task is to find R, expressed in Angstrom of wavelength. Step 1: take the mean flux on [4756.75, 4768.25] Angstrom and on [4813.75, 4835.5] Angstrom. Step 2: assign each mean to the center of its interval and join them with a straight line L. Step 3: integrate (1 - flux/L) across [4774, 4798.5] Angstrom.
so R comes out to 2.70 Angstrom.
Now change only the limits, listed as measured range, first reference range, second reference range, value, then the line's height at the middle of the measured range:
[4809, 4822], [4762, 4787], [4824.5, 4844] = -1.5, 3.34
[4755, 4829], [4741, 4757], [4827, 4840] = 4.1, 3.61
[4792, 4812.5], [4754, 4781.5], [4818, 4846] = -1.4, 3.41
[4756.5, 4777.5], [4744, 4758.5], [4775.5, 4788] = 0.0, 3.31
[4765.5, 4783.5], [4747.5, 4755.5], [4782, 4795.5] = 1.9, 3.37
